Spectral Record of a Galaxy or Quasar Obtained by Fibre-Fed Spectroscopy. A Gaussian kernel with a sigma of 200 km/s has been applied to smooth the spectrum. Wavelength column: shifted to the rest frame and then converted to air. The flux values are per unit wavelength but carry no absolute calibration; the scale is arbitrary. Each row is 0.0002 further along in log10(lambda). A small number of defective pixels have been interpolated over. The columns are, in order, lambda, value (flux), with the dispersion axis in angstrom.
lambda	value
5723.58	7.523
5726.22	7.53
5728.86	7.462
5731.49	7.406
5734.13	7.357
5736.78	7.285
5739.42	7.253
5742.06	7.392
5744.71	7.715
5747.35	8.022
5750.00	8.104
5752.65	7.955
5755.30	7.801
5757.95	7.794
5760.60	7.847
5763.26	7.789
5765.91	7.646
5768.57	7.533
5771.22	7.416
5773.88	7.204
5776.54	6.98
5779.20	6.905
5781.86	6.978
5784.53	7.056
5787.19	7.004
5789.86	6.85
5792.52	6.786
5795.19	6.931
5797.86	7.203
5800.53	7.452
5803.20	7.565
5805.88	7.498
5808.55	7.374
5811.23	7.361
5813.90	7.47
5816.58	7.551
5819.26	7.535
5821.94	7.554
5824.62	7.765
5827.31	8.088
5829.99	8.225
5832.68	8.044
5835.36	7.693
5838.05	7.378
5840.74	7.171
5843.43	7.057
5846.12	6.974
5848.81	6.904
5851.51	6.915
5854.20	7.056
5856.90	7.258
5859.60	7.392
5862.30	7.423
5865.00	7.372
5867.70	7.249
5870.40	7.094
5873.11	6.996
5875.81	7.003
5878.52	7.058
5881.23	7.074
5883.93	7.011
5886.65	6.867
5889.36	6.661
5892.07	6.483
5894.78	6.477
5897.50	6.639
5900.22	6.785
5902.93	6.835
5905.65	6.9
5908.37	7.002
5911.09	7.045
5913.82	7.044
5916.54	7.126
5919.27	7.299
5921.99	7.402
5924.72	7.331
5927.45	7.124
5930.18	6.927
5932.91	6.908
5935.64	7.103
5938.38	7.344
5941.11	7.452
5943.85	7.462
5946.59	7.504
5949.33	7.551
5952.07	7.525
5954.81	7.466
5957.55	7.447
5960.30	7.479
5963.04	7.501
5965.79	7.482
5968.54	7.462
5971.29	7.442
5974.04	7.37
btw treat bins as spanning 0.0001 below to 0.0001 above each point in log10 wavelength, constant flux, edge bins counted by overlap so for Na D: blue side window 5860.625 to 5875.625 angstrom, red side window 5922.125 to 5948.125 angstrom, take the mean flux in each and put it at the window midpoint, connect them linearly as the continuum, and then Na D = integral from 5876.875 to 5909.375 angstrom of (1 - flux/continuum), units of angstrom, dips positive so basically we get 1.8 angstrom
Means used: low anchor 7.21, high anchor 7.25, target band 6.82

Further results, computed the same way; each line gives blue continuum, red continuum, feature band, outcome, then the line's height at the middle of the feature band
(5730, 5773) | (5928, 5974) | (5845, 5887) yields 2.1 angstrom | 7.49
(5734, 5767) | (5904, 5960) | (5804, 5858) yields 0.4 angstrom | 7.5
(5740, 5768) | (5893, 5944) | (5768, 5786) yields 1.3 angstrom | 7.68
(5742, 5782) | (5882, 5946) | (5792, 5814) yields 0.4 angstrom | 7.44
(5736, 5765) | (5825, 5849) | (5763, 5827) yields 2.7 angstrom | 7.63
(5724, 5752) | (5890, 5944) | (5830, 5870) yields -0.4 angstrom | 7.22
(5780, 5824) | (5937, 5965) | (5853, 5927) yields 3.5 angstrom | 7.39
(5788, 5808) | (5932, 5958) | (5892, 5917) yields 1.7 angstrom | 7.33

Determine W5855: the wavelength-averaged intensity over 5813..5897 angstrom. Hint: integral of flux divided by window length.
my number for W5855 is 7.24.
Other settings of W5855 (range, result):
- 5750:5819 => 7.37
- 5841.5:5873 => 7.15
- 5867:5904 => 6.87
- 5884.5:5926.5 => 6.93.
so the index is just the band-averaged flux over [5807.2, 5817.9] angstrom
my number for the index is 7.44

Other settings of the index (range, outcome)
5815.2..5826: 7.6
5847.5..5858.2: 7.03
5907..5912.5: 7.02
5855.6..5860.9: 7.32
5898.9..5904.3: 6.82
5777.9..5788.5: 6.99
